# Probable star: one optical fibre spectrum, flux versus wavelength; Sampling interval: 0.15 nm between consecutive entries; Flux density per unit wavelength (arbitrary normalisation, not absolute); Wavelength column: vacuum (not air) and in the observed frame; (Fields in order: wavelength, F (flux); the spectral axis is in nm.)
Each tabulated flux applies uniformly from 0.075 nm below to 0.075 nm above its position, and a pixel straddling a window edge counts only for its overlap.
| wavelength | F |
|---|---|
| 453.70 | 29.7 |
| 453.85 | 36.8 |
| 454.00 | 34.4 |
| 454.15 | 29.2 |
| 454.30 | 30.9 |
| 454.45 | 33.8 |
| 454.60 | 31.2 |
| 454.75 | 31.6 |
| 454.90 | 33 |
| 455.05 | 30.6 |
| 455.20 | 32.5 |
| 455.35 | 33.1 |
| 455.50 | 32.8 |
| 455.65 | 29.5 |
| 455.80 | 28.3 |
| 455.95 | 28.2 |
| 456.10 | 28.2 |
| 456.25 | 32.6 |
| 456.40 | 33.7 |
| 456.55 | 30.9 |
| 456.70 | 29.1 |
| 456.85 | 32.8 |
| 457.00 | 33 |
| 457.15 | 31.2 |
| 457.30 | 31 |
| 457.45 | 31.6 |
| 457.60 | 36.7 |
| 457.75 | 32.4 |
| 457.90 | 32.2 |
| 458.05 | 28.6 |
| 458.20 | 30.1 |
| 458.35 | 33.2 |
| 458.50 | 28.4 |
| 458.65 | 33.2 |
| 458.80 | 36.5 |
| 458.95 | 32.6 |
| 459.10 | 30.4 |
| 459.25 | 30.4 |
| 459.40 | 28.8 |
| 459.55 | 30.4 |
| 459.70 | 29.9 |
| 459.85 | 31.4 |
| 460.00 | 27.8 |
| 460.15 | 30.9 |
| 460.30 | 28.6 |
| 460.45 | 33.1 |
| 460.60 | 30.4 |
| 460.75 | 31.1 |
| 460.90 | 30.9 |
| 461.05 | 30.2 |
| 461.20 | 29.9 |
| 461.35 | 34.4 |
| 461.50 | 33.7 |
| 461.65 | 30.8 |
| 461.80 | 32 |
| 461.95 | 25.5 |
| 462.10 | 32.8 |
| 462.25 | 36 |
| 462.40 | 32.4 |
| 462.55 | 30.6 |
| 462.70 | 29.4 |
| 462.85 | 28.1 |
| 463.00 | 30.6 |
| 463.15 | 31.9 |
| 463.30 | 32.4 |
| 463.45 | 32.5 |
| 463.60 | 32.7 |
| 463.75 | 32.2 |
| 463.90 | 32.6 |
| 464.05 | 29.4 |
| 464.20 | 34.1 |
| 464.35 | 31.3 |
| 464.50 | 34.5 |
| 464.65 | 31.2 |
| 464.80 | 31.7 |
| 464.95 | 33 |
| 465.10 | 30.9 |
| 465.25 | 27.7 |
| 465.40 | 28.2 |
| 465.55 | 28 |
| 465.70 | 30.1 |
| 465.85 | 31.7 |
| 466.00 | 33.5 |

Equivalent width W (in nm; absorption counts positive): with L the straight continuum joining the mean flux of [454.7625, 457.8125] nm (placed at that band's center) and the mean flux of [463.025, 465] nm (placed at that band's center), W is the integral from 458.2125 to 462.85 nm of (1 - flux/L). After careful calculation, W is 0.12 nm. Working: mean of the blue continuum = 31.6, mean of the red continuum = 32.2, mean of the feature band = 31.1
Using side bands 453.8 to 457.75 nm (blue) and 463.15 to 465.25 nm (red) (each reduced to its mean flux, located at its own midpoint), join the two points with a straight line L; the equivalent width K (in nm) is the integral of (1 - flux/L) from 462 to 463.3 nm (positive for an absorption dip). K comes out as 0.02 nm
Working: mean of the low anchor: 31.8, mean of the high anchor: 32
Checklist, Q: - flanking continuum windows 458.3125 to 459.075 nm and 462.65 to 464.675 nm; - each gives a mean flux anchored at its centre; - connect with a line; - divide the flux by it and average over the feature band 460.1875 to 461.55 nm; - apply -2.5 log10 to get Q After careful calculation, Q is 0.03 mag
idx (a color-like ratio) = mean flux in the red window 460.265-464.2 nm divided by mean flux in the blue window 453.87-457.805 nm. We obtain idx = 1.0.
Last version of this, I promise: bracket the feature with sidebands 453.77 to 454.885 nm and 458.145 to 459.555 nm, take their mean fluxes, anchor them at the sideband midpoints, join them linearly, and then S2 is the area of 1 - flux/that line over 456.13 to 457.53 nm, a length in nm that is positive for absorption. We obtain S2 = 0.01 nm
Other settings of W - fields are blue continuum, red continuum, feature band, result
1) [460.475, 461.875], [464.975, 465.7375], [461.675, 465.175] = -0.159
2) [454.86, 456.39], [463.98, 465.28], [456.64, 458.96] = -0.068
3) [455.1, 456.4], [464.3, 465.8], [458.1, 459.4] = -0.035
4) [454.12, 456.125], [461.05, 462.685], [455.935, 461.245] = 0.031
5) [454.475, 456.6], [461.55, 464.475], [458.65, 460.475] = 0.026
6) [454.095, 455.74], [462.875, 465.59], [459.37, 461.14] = 0.065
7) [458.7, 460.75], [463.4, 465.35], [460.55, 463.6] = 0.002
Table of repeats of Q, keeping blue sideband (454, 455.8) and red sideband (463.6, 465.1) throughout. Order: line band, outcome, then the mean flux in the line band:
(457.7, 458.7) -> 0.03 mag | 31.1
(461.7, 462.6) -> 0.02 mag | 31.6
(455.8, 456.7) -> 0.05 mag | 30.4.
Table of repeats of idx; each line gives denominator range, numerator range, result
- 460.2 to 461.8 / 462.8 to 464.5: 1.01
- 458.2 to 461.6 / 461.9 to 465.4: 1.01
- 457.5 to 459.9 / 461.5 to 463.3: 0.98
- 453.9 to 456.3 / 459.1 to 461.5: 0.98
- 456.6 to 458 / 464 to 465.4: 0.98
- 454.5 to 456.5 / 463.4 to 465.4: 1.02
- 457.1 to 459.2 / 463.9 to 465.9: 0.97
